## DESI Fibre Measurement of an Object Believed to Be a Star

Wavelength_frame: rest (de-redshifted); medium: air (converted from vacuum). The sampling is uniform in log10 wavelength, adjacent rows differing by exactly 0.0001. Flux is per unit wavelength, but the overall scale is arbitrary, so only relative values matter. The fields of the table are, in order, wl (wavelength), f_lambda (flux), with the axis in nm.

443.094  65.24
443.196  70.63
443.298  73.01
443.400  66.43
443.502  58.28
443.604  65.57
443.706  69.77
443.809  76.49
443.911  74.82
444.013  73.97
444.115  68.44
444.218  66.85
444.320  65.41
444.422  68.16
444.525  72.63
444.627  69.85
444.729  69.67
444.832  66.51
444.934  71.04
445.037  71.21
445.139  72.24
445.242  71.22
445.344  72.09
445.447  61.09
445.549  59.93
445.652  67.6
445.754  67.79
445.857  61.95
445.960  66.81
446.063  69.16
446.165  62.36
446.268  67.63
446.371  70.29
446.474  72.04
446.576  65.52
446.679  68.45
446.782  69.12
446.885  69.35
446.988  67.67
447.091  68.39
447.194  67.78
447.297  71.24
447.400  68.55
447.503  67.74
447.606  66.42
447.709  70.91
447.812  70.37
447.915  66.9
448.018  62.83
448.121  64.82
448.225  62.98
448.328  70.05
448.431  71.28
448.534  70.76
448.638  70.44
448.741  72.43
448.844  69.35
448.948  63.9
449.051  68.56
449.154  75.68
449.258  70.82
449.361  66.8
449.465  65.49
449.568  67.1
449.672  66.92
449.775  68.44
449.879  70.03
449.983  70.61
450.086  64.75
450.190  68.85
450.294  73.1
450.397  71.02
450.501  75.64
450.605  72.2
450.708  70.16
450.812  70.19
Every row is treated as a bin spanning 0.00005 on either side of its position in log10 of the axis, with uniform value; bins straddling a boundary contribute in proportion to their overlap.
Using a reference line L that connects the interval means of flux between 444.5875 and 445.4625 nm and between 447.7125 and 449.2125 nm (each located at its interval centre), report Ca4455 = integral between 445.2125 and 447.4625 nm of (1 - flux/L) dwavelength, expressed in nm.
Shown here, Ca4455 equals 0.059 nm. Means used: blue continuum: 69.8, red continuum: 68.7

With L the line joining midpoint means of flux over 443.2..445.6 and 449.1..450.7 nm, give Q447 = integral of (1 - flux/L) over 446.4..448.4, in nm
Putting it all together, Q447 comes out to 0.04 nm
